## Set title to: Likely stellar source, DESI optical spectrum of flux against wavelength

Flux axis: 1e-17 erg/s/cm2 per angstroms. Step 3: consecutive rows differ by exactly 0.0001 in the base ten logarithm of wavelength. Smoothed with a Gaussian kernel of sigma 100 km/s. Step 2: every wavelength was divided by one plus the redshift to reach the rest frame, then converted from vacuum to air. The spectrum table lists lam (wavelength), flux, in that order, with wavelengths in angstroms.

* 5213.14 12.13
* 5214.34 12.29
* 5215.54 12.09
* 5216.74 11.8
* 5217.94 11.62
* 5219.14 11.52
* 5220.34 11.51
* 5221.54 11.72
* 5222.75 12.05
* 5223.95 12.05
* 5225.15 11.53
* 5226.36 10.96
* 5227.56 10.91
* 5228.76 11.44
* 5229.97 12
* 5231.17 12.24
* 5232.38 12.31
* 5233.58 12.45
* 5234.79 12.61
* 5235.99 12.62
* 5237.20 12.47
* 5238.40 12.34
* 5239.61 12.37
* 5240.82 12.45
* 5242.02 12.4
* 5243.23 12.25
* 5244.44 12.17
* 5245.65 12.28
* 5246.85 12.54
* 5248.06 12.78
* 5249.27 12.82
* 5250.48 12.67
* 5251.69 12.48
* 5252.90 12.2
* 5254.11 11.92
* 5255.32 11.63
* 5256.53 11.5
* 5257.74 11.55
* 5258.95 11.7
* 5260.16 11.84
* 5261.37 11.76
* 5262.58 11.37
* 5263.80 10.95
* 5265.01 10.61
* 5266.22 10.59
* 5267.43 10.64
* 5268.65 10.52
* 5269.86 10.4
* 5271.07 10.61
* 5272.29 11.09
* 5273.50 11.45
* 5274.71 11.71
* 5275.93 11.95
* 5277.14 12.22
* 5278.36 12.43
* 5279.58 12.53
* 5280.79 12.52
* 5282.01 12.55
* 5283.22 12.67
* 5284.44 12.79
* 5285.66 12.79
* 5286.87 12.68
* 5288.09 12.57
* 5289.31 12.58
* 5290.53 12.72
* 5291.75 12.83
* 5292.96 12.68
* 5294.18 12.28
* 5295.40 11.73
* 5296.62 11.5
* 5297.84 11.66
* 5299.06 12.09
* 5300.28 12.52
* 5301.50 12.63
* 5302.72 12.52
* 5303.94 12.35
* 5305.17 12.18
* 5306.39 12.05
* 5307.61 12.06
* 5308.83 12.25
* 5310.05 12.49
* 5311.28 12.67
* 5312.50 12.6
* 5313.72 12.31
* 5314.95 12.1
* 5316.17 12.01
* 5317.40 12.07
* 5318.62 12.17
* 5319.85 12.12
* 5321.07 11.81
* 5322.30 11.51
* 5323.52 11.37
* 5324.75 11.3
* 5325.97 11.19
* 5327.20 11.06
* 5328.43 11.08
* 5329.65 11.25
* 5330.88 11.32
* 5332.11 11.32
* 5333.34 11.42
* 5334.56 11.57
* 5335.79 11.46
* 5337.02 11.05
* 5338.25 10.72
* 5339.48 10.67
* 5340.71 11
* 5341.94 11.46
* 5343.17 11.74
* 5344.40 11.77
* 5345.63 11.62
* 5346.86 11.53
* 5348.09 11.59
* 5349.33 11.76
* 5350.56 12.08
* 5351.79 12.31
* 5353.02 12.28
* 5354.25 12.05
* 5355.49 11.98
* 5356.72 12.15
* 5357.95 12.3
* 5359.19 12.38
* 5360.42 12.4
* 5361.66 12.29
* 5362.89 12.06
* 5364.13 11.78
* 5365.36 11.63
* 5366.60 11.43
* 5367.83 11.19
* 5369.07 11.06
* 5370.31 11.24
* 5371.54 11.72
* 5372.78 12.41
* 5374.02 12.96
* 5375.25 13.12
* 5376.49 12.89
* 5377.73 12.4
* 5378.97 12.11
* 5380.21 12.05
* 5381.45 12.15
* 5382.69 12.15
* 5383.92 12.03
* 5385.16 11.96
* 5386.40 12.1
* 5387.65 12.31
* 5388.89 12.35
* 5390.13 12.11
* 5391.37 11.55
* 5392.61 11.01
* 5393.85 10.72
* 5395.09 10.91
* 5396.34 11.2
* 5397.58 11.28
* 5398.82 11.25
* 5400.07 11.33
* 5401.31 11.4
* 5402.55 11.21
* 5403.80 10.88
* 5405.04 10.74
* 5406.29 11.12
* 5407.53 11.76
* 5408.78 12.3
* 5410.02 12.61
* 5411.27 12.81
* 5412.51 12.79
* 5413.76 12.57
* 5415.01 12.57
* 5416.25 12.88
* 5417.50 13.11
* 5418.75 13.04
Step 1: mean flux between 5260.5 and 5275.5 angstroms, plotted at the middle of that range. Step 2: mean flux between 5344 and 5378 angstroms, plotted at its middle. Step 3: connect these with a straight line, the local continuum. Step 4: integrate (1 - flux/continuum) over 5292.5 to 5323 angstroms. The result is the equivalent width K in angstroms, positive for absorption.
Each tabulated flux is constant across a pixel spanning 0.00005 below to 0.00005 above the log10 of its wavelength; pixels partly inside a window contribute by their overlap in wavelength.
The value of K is -1.97 angstroms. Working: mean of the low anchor 11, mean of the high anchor 12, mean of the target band 12.2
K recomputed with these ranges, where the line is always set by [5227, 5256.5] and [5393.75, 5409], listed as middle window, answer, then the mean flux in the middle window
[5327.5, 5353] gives 0.36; 11.5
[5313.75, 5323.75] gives -0.16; 11.9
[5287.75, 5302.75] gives -0.52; 12.3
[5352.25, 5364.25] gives -0.71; 12.2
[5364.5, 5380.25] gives -0.83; 12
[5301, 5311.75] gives -0.47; 12.3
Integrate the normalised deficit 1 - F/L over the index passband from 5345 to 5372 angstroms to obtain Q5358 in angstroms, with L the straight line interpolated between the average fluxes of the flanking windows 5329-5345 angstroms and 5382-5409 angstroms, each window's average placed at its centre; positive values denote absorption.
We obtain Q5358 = -1.1 angstroms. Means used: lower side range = 11.3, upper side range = 11.5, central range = 11.9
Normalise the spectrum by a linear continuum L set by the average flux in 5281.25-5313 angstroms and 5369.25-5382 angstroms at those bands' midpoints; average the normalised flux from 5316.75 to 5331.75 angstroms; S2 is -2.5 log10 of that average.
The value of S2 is 0.076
